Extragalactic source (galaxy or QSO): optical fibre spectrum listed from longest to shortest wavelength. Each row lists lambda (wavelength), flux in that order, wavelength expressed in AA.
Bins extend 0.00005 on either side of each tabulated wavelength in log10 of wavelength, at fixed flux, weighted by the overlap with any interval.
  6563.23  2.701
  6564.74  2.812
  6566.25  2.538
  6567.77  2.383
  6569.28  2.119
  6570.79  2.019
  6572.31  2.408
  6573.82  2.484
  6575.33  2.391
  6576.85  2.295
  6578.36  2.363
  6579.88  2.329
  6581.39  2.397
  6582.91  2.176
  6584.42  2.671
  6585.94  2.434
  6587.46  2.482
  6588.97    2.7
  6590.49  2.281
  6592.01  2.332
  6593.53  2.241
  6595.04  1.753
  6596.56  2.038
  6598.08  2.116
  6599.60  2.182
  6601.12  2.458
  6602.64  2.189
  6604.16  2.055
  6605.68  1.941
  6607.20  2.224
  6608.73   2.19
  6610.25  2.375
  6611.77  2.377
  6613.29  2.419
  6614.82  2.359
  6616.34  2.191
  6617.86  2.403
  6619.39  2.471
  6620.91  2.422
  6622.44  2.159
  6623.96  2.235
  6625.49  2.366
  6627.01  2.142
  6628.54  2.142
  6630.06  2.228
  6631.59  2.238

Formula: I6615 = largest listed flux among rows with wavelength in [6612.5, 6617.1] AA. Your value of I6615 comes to 2.419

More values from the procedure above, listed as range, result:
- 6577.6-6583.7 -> 2.397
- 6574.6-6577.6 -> 2.391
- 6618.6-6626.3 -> 2.471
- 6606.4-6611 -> 2.375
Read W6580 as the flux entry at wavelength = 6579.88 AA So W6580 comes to 2.329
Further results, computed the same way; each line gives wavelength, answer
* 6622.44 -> 2.159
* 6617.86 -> 2.403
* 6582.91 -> 2.176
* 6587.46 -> 2.482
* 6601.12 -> 2.458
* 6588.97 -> 2.7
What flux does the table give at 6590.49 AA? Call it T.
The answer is 2.281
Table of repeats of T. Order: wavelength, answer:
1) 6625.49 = 2.366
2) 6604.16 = 2.055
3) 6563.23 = 2.701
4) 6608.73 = 2.19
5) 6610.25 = 2.375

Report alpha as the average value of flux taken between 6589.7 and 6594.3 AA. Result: 2.29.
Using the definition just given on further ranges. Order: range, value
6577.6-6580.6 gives 2.35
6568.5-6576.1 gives 2.28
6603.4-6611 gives 2.16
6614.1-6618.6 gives 2.32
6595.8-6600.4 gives 2.11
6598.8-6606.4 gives 2.17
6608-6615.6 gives 2.35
